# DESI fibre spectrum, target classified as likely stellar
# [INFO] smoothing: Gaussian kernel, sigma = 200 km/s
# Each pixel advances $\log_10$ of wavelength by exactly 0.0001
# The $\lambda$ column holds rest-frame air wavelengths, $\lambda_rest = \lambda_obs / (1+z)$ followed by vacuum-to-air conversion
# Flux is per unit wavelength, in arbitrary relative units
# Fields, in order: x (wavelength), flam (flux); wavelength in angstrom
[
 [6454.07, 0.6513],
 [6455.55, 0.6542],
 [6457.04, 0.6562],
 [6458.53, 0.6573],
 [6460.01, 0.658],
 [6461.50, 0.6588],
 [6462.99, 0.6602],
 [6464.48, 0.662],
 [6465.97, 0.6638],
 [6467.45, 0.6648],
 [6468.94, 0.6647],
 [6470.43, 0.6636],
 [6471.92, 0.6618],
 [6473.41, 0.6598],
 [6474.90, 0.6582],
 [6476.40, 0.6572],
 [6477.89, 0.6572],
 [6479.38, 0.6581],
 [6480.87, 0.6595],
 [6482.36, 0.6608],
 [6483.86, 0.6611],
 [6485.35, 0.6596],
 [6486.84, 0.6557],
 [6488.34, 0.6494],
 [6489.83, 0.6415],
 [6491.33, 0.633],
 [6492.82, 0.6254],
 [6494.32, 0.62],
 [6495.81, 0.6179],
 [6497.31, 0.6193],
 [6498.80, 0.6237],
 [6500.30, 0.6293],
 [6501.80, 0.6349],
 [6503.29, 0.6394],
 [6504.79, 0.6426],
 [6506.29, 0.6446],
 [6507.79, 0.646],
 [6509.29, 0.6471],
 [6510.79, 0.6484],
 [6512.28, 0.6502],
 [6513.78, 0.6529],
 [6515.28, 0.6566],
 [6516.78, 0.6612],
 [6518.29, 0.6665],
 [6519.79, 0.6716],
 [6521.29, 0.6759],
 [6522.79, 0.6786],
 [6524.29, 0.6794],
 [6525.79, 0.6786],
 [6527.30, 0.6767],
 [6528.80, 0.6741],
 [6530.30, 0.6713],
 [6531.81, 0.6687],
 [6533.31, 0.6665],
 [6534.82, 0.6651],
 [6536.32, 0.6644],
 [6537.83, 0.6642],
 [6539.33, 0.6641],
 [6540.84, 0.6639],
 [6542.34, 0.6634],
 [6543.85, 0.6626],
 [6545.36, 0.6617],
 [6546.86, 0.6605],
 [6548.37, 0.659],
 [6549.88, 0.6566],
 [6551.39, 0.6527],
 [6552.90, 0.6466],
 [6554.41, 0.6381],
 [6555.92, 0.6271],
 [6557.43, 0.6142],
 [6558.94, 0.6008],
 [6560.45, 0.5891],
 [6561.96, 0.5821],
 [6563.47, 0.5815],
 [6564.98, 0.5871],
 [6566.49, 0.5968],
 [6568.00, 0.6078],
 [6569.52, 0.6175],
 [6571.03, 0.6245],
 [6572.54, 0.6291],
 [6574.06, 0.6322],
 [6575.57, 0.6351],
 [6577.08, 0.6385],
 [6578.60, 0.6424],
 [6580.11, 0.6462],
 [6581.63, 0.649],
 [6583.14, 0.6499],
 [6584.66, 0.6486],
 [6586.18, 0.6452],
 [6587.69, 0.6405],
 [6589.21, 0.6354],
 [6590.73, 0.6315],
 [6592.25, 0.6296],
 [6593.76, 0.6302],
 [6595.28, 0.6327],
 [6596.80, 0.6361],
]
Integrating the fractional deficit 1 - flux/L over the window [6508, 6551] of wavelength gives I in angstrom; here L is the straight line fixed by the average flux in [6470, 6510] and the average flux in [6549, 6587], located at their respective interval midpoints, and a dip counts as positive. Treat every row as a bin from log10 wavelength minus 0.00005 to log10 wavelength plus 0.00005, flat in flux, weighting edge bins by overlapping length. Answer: -1.96 angstrom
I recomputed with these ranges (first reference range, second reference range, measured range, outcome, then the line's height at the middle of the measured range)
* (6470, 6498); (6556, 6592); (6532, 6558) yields -1.0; 0.631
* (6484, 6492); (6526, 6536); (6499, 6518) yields 0.4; 0.659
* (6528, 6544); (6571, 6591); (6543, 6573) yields 1.3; 0.653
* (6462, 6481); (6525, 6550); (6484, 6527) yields 1.0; 0.664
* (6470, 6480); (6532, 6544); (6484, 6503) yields 0.7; 0.661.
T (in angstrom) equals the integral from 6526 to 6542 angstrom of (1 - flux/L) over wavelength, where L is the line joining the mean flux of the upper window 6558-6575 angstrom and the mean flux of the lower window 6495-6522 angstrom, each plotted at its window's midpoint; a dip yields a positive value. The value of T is -1.02 angstrom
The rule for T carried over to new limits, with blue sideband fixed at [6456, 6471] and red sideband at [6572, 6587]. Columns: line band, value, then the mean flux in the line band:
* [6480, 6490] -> 0.0 angstrom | 0.656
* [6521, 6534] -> -0.5 angstrom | 0.675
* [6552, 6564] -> 0.6 angstrom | 0.611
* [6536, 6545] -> -0.2 angstrom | 0.663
